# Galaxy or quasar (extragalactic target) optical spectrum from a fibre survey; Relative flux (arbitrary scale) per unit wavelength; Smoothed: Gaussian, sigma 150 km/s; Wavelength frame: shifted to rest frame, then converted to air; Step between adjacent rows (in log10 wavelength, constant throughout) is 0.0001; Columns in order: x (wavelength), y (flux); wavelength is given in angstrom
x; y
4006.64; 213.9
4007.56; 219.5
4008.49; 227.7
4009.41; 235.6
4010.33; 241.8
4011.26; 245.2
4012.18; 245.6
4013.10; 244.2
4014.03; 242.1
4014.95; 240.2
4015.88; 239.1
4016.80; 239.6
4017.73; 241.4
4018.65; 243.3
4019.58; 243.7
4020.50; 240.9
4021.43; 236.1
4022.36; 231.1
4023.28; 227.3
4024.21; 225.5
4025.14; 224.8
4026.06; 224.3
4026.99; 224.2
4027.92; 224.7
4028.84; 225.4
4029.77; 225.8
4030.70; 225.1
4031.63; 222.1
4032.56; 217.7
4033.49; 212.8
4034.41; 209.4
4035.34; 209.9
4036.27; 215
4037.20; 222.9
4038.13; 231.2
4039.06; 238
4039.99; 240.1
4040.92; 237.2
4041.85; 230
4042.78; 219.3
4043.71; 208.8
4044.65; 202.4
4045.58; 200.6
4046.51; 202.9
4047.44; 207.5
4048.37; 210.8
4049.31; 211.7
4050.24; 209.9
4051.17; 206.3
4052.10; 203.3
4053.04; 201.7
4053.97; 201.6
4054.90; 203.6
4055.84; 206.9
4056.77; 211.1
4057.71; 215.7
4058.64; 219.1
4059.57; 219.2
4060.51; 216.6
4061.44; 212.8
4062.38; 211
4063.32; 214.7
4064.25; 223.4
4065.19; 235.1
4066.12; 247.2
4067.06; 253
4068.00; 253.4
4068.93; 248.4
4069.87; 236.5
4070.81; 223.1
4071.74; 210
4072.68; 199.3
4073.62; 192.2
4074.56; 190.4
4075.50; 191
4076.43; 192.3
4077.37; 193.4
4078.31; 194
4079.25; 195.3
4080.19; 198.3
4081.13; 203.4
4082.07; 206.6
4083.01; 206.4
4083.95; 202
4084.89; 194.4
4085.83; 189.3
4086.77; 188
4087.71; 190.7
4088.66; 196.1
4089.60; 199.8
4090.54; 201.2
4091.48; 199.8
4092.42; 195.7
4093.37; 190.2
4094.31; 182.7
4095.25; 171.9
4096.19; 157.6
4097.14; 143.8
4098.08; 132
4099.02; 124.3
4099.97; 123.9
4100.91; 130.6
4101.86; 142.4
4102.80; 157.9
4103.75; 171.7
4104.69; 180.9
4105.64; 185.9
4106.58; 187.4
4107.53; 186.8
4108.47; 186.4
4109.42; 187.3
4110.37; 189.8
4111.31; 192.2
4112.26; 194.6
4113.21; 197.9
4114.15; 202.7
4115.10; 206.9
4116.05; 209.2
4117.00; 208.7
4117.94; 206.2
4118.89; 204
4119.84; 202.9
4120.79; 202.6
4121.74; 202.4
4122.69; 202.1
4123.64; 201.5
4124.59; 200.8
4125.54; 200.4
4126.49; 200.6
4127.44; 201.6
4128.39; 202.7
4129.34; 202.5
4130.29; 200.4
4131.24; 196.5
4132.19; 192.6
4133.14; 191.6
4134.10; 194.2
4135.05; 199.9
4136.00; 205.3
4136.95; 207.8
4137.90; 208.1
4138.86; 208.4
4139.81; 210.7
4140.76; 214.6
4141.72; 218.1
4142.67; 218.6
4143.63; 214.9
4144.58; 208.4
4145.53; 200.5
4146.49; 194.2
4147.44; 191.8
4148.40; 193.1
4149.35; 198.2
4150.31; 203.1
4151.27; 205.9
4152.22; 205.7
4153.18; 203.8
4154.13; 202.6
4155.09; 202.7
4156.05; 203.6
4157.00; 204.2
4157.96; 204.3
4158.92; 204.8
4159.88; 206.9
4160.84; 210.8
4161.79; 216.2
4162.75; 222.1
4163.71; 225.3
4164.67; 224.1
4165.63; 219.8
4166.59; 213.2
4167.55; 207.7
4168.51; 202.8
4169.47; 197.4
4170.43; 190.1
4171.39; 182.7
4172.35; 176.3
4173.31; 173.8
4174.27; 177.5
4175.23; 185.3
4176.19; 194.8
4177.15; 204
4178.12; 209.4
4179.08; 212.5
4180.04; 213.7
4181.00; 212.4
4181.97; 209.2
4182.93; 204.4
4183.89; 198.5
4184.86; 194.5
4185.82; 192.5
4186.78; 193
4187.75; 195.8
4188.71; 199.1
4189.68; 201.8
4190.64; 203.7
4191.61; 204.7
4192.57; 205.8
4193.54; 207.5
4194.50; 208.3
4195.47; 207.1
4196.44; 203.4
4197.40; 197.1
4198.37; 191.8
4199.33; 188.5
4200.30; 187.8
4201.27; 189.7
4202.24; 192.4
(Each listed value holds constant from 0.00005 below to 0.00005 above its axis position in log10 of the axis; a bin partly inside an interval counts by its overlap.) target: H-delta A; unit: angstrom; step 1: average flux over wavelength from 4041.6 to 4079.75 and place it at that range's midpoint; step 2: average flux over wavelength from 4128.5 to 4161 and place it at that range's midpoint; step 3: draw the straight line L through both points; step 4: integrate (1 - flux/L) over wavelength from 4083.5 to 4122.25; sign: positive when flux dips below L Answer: 4.6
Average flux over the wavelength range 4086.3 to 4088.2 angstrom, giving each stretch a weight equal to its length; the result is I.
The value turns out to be 189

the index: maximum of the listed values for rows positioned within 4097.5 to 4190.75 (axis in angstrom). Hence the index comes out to 225.3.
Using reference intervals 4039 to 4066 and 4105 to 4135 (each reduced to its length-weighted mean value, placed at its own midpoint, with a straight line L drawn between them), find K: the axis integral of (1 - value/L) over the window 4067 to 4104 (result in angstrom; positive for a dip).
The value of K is 3.2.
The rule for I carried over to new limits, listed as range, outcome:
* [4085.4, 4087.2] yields 189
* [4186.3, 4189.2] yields 196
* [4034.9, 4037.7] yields 216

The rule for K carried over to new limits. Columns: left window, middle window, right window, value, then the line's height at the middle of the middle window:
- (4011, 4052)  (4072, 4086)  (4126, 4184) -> 1.29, 217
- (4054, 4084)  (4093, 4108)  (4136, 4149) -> 3.57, 210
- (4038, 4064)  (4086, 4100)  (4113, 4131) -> 2.19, 207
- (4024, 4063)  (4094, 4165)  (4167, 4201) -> 3.54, 205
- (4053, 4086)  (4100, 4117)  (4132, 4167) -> 2.21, 209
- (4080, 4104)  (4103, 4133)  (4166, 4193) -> -2.20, 183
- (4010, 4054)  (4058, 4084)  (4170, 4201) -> 0.45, 218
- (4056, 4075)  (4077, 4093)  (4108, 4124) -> 1.18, 213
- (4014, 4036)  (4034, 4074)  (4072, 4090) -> -1.24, 212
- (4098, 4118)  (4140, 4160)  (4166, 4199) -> -1.57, 190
